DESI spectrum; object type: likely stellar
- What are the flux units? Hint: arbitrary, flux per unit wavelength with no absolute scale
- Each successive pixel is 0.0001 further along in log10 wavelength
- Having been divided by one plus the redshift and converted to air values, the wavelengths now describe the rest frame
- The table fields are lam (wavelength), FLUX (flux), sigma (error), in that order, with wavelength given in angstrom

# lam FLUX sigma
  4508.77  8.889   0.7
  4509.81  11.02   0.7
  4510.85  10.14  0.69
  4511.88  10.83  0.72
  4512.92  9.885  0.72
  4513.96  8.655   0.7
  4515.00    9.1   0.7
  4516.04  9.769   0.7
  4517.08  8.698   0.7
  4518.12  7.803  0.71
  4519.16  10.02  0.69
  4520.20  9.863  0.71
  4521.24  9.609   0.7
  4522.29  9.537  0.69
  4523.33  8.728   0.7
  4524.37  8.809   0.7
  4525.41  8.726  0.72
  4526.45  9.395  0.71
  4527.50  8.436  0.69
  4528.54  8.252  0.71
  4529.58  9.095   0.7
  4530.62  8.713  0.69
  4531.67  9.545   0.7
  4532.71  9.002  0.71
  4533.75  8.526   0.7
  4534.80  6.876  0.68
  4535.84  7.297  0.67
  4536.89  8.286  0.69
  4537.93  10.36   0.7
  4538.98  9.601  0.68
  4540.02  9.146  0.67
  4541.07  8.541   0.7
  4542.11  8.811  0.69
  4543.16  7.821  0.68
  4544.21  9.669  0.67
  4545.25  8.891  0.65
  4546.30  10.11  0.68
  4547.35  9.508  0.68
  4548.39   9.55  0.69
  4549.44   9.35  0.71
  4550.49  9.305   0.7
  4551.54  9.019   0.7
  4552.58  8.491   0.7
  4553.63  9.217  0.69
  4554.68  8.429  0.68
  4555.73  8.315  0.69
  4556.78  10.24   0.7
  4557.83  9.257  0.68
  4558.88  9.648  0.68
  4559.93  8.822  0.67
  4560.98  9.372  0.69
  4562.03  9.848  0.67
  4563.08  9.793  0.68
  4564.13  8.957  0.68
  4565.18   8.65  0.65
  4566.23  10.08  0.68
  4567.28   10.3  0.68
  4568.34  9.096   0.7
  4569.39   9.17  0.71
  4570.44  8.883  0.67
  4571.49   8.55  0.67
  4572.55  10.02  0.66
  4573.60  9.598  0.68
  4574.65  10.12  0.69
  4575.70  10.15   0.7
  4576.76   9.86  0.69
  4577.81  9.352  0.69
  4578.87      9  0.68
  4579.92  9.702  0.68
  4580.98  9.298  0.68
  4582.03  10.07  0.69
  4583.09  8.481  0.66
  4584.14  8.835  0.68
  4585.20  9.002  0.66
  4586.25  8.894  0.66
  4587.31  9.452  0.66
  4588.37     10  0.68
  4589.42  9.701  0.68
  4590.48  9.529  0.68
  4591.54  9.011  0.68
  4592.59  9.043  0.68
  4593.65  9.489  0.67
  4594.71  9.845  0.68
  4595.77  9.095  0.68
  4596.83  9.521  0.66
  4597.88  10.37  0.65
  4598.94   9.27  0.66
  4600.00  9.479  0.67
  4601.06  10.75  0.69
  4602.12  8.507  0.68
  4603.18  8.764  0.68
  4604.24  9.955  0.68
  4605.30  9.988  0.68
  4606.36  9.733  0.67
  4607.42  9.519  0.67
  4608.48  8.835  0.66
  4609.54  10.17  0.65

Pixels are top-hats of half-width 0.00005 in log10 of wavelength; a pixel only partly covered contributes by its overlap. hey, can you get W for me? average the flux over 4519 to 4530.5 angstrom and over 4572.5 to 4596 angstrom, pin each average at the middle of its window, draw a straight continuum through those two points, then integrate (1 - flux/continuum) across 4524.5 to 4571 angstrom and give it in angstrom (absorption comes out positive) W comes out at 0.9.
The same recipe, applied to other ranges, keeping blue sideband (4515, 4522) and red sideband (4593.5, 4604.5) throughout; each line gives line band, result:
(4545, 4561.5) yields 0.3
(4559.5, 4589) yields 0.2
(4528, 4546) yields 1.1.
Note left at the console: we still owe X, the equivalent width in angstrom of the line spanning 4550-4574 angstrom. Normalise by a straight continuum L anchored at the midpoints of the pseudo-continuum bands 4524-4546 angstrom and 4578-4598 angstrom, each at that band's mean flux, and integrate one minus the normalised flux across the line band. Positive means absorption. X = -0.5 angstrom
